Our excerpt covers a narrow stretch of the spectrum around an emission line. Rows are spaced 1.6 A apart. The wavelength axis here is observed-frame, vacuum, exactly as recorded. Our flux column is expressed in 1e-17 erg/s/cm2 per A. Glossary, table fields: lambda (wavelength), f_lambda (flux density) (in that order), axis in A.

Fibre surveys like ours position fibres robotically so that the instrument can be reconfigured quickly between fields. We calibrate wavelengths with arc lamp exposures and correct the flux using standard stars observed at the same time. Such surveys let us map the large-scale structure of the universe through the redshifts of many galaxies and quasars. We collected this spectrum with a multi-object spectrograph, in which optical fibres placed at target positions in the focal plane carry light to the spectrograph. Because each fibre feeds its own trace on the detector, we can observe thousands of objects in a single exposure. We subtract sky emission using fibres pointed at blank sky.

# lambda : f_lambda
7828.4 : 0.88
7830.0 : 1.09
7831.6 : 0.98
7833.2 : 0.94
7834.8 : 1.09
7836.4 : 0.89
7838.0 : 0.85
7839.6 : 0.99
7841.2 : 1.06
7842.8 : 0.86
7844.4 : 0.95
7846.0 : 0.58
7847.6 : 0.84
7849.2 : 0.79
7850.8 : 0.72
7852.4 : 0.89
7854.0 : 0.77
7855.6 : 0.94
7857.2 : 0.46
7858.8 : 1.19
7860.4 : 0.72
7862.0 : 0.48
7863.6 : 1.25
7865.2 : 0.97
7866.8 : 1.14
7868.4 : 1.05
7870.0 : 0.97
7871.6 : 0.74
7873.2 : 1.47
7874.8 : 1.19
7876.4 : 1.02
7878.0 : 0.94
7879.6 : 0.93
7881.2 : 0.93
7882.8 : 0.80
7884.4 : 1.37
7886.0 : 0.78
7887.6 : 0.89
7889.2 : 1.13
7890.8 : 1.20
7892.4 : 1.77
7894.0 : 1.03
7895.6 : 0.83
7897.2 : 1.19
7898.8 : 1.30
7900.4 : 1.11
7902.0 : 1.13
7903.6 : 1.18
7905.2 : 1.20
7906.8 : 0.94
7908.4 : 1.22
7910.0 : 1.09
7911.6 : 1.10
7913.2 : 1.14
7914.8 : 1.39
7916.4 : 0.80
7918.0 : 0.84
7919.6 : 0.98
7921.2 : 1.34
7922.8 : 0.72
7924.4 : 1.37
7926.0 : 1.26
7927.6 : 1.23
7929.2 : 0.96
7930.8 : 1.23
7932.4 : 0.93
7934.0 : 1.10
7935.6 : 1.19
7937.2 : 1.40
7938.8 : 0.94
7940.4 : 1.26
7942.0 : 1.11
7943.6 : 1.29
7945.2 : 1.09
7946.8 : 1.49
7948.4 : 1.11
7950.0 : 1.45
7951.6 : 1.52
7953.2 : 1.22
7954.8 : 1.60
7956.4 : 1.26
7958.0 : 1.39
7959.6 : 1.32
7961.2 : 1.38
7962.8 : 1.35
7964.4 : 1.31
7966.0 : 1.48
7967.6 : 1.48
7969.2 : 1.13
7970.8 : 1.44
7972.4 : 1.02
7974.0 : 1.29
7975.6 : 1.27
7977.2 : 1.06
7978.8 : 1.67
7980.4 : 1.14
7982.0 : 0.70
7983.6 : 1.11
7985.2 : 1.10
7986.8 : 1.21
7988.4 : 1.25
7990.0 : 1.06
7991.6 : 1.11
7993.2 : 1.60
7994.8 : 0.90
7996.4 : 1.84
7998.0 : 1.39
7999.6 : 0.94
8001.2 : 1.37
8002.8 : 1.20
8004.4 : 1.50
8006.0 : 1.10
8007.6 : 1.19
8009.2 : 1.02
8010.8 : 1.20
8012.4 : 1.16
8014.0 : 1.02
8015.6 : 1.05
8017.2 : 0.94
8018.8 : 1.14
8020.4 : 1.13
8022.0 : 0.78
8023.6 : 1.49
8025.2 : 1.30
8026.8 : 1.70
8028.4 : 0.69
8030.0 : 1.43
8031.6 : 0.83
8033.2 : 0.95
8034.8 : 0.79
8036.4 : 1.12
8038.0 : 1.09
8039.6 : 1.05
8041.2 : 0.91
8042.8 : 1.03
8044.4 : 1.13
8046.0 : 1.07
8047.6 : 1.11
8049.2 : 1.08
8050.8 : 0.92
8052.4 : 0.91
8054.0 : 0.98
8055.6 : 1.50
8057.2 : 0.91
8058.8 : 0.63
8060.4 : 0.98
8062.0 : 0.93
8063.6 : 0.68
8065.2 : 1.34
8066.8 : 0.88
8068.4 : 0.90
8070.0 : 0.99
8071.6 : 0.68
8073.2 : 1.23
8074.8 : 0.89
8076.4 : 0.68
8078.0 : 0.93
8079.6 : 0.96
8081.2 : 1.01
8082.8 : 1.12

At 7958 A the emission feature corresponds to Mg II 2798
